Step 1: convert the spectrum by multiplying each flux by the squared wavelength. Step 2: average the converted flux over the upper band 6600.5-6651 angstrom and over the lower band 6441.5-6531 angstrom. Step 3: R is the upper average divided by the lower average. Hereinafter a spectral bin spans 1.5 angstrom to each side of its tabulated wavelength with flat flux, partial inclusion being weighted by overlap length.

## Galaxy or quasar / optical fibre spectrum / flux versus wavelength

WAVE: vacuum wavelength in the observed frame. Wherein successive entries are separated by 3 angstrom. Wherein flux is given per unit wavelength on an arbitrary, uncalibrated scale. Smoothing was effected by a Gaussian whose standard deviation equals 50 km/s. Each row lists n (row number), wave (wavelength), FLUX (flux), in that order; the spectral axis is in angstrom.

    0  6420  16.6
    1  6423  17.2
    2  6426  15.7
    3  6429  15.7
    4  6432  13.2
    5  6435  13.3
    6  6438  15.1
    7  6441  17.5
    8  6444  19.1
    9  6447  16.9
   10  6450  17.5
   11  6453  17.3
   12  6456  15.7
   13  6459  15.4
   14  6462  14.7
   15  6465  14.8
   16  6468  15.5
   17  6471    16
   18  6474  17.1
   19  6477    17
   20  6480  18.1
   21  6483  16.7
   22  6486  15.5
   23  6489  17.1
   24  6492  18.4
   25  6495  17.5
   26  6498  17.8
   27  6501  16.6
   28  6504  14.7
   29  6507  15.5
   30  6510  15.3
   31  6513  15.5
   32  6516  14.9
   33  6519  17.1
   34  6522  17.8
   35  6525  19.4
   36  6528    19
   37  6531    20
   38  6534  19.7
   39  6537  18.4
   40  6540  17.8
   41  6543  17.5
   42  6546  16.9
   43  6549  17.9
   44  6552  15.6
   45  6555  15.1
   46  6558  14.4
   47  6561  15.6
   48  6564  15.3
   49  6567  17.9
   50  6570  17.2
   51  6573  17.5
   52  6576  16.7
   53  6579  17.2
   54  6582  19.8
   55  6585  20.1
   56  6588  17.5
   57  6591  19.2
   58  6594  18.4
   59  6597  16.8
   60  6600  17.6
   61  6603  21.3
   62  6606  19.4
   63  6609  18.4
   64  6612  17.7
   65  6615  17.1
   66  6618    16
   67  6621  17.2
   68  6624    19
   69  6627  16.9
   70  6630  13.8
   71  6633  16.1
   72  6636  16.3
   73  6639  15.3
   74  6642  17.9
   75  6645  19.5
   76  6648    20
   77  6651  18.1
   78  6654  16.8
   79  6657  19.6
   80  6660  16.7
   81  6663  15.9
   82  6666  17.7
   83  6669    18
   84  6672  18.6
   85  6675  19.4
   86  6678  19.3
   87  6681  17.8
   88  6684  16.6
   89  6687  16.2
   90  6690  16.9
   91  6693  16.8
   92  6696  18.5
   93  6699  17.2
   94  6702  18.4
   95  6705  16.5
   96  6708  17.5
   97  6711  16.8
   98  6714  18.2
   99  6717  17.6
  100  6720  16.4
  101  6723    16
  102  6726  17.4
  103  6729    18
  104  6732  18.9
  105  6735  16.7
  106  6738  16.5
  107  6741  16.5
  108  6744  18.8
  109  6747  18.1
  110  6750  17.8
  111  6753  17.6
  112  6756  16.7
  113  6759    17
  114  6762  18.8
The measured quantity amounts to 1.1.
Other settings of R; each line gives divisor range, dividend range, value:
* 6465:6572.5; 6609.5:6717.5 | 1.08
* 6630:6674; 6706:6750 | 1.02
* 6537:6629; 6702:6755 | 1.04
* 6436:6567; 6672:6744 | 1.11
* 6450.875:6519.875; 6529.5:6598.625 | 1.10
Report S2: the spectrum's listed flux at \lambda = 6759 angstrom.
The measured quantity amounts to 17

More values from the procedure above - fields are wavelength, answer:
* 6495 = 17.5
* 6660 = 16.7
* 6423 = 17.2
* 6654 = 16.8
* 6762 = 18.8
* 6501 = 16.6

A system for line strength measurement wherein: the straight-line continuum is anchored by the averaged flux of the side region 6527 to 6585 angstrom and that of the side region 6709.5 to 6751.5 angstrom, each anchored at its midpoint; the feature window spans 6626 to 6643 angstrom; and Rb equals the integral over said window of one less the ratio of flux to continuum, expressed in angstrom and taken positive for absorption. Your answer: 1.40 angstrom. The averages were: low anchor 17.4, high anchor 17.4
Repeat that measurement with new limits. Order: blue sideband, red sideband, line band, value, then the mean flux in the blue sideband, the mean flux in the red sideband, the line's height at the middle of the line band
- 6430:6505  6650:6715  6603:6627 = -1.09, 16.3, 17.6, 17.2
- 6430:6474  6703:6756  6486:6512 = -0.62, 15.9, 17.4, 16.1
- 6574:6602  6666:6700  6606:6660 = 1.66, 18.2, 17.8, 18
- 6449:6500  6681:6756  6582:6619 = -3.09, 16.6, 17.3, 17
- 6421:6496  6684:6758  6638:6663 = -1.27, 16.3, 17.3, 17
